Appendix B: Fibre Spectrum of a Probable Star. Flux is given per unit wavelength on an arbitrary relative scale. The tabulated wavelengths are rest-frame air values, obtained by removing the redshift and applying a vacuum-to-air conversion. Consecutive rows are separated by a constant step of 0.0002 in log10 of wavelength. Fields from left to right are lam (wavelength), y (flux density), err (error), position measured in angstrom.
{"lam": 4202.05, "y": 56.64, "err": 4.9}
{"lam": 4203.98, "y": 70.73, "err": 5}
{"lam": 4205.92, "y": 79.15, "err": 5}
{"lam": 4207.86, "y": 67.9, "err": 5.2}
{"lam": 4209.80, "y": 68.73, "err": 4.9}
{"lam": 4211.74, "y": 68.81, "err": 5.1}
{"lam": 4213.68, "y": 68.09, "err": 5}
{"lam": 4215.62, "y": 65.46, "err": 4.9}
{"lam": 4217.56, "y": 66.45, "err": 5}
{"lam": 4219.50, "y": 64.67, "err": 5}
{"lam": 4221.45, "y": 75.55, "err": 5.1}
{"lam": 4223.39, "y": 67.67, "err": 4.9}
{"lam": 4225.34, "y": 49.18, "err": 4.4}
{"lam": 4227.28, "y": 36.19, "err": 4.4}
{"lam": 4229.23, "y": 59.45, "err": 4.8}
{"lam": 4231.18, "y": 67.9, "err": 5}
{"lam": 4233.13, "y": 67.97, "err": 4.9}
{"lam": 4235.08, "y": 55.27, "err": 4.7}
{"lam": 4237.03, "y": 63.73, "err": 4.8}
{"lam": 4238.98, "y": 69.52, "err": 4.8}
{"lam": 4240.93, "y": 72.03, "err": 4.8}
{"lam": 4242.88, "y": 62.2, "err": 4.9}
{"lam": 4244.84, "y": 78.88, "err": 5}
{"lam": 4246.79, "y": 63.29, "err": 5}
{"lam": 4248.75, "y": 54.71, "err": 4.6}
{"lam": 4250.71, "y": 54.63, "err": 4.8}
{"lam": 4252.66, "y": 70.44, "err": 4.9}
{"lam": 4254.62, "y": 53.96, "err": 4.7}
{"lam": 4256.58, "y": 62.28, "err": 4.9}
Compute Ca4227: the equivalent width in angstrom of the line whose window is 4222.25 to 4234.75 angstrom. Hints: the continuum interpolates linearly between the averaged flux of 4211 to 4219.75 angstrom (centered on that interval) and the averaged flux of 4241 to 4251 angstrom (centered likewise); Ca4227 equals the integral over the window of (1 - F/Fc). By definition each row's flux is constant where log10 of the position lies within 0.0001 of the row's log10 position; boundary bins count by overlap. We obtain 1.4 angstrom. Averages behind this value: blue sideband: 66.8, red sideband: 64.1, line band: 58.2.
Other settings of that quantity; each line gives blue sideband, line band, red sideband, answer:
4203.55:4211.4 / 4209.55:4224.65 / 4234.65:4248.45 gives 0.5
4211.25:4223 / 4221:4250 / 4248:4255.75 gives 0.2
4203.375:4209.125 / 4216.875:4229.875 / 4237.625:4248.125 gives 2.0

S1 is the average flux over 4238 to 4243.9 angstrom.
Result 68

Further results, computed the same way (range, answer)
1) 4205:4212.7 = 71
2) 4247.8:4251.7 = 54.8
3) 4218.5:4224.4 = 69.1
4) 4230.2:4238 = 63.7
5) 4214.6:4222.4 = 68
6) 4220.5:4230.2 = 57.6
